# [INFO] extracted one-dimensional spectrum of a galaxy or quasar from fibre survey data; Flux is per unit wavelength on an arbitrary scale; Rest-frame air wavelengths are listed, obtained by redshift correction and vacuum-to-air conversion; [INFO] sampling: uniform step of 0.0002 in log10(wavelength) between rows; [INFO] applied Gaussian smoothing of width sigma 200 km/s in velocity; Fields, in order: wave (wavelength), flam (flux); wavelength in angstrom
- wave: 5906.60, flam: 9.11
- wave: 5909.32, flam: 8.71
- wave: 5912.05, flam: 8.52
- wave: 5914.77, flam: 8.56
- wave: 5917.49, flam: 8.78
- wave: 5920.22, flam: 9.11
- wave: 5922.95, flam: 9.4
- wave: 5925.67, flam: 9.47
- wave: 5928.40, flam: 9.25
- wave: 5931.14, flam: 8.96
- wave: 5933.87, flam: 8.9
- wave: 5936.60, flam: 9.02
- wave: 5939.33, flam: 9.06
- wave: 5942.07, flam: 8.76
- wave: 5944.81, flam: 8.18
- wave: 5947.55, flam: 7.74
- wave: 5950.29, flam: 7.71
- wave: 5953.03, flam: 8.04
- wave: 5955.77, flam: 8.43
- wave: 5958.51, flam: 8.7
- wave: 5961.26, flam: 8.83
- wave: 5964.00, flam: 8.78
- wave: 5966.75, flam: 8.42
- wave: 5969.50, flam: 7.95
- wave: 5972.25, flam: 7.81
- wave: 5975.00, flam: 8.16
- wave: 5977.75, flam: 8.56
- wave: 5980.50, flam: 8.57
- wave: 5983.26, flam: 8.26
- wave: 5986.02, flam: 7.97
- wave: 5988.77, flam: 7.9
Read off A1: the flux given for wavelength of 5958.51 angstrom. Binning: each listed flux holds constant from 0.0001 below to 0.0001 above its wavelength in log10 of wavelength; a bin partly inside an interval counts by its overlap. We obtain 8.7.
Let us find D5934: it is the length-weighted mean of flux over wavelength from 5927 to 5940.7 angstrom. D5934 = 9.04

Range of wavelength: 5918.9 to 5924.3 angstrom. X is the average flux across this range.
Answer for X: 9.25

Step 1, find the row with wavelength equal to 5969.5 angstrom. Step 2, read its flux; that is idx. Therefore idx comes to 7.95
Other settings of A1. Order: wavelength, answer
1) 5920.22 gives 9.11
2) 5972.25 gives 7.81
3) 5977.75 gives 8.56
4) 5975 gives 8.16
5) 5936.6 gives 9.02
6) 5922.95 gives 9.4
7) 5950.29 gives 7.71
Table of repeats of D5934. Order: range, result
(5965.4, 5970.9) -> 8.18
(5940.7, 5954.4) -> 8.08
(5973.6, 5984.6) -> 8.39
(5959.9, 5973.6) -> 8.36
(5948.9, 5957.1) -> 8.06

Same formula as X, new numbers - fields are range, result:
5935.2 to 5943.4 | 8.95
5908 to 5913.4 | 8.6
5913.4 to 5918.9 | 8.68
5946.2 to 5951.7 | 7.73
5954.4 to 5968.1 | 8.63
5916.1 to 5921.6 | 8.94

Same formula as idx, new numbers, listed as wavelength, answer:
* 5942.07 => 8.76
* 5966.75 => 8.42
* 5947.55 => 7.74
